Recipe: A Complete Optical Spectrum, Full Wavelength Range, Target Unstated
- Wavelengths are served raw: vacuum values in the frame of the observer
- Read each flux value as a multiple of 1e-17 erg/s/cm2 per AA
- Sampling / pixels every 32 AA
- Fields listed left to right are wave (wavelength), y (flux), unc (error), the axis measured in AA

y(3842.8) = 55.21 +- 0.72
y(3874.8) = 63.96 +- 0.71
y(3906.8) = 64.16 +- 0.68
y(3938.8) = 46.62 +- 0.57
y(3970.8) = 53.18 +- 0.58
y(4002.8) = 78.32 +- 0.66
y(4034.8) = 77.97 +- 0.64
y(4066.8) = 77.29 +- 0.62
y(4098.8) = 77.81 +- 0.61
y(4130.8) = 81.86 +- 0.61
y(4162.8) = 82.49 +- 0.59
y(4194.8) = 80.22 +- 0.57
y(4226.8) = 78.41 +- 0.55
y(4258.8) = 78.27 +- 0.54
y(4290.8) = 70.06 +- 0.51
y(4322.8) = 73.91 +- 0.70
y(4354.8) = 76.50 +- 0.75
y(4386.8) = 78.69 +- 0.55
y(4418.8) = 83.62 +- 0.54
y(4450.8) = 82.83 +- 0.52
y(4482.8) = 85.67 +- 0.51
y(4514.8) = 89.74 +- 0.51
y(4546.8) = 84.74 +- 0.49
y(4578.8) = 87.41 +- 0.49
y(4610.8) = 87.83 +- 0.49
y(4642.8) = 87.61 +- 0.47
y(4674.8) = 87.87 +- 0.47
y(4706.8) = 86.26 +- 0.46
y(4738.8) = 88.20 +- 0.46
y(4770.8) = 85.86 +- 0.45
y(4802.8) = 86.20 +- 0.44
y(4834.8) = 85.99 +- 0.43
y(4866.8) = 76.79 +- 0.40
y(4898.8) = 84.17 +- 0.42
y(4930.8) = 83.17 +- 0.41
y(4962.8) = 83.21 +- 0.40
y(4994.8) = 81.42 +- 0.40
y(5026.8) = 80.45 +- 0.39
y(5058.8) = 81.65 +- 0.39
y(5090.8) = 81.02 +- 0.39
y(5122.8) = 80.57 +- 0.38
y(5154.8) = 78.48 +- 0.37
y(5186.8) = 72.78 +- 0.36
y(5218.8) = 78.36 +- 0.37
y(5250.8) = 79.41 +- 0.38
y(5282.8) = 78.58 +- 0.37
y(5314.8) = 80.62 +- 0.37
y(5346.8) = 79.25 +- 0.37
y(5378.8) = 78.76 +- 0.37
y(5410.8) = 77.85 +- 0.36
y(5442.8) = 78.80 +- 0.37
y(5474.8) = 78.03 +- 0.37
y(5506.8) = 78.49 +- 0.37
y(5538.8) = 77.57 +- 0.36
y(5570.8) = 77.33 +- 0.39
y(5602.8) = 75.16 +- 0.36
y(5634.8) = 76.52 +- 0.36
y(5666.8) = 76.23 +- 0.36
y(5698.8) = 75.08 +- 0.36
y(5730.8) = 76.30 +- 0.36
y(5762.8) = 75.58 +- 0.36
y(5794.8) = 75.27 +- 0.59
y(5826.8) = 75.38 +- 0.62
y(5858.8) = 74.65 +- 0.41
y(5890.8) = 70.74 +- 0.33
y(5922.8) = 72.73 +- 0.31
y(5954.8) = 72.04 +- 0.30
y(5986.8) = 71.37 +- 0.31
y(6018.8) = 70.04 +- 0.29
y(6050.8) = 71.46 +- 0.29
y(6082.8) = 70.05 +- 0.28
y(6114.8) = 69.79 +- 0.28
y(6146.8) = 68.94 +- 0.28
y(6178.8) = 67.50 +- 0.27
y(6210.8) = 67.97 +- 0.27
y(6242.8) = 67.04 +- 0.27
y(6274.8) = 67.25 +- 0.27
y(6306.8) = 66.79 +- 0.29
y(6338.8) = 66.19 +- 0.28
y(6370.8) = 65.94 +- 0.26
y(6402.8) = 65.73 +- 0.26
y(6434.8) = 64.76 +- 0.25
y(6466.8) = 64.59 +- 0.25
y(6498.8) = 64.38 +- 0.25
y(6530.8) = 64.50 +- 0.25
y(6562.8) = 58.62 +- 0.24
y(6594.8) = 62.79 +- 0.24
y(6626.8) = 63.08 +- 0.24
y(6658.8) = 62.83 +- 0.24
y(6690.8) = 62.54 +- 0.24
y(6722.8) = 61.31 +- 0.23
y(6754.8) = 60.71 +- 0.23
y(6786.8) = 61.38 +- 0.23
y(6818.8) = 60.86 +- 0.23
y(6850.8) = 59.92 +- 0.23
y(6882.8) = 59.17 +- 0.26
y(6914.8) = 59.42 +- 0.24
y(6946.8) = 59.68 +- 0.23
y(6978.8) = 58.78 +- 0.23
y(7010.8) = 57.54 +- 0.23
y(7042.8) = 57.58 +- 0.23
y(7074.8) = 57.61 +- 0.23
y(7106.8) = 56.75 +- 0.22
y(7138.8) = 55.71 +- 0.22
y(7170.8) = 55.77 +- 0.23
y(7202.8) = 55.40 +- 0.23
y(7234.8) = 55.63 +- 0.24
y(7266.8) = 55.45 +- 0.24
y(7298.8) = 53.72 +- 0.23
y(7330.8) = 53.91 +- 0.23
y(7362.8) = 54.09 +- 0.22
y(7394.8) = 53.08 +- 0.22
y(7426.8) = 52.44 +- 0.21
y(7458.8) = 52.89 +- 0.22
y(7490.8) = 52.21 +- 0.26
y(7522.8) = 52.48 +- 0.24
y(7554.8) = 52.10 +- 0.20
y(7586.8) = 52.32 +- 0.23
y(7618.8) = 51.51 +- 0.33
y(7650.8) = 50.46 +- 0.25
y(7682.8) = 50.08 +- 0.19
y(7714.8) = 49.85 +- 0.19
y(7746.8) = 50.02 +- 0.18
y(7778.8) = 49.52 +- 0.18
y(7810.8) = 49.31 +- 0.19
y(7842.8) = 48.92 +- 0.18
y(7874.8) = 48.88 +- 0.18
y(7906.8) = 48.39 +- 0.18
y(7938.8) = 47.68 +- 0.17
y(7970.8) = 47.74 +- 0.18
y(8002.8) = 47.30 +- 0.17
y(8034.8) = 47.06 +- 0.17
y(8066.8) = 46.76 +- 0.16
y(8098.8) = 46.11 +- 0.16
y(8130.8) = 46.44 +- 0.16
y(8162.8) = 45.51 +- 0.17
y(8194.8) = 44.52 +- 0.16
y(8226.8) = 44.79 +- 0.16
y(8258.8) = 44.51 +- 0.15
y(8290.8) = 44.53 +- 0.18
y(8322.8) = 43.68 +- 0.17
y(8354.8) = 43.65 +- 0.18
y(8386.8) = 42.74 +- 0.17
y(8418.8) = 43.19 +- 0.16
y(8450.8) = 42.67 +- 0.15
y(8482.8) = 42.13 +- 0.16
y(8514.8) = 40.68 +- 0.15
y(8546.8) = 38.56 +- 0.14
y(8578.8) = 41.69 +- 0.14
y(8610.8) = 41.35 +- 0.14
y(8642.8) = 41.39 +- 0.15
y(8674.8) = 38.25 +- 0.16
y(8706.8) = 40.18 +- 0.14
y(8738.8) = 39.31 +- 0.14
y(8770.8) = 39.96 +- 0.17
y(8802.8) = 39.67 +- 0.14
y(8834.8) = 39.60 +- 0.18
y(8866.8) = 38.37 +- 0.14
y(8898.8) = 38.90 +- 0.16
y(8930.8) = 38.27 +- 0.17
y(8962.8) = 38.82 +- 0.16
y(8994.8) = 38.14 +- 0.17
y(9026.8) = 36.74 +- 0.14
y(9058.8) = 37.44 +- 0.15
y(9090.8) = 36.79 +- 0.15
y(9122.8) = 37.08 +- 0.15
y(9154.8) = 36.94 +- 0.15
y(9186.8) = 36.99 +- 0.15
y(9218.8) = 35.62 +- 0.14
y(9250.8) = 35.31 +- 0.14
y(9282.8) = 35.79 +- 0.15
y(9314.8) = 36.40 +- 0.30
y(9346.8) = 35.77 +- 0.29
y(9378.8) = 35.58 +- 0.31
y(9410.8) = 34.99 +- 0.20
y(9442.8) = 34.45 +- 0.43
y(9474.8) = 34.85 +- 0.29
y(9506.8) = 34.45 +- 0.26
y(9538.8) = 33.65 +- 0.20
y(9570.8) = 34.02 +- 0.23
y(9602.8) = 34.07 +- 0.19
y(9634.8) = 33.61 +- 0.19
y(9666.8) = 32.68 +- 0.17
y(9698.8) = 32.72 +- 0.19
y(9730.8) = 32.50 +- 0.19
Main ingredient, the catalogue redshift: 0.00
